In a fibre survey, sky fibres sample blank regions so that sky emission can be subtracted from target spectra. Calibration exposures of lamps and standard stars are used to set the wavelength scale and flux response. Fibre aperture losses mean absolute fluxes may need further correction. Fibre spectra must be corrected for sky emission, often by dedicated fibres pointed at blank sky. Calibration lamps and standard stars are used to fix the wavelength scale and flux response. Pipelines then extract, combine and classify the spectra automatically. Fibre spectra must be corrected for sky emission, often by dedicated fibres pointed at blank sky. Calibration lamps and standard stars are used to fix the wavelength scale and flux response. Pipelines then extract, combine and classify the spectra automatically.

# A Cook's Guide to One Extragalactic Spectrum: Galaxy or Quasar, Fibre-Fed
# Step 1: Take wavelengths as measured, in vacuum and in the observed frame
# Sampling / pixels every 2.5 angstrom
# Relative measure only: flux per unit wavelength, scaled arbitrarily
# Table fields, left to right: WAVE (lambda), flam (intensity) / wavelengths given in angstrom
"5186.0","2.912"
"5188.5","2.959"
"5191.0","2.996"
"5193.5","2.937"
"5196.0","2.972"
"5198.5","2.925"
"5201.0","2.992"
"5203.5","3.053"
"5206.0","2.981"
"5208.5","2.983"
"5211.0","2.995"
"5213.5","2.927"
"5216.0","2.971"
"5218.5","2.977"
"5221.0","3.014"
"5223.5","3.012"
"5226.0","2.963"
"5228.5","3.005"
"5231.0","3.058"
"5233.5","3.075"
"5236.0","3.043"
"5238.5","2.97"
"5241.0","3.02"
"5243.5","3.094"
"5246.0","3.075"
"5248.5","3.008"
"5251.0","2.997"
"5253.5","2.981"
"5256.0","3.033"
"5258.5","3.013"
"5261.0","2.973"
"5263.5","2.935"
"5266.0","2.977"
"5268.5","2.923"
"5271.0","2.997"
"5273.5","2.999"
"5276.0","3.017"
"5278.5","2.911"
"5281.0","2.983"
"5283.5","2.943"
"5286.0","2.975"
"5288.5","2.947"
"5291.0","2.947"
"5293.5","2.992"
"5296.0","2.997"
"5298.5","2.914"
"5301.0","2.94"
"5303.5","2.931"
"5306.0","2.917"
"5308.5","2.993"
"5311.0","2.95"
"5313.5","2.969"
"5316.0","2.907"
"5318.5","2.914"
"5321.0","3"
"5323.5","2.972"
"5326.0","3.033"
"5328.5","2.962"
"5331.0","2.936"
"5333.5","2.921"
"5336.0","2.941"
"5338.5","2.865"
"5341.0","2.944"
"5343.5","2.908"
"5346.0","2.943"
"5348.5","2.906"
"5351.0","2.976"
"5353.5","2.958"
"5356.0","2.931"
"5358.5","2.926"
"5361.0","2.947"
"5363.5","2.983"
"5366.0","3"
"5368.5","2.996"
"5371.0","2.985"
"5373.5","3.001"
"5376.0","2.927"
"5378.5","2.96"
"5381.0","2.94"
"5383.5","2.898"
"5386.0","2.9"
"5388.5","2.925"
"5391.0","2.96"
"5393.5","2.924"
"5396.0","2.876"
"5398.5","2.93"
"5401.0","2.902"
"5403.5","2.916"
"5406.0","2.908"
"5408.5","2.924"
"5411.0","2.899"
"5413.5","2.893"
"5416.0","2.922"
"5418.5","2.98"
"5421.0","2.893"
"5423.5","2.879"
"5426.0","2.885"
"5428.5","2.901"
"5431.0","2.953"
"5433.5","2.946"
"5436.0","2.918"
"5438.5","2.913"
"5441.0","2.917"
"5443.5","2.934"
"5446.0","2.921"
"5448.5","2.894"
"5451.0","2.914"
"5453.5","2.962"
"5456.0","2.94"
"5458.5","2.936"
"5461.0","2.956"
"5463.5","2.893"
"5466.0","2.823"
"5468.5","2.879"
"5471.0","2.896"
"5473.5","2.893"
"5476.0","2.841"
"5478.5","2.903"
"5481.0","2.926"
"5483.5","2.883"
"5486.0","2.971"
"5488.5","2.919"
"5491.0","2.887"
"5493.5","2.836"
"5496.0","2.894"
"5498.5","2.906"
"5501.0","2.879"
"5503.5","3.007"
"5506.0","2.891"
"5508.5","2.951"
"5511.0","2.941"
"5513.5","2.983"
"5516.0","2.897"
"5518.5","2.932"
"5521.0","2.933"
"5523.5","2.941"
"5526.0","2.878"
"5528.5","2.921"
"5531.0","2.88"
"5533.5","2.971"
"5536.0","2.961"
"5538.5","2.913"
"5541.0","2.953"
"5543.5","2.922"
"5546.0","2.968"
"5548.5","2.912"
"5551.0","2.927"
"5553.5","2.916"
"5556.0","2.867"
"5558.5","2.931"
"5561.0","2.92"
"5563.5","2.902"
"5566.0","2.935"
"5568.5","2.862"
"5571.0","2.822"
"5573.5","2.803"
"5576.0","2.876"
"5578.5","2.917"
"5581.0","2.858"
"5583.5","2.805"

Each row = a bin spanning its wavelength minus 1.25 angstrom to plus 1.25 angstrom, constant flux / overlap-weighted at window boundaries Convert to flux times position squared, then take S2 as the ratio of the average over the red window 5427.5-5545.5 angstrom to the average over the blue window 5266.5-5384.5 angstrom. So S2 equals 1.05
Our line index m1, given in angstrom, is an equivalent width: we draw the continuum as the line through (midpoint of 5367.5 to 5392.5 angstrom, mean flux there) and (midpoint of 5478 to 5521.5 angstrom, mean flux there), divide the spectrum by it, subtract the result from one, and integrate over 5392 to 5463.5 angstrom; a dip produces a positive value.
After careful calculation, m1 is 0.43 angstrom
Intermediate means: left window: 2.95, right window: 2.92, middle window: 2.92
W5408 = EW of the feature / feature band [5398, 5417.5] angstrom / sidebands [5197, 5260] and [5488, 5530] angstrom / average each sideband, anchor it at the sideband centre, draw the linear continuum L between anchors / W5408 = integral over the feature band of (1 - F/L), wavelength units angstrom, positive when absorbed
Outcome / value 0.2 angstrom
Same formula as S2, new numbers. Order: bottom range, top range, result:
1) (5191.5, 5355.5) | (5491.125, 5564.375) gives 1.08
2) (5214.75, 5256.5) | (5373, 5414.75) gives 1.03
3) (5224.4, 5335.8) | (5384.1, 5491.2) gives 1.04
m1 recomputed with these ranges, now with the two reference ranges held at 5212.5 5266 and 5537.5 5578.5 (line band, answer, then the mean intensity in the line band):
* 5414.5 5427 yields 0.15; 2.91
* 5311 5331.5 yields 0.12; 2.96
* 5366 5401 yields 0.22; 2.94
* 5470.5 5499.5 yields 0.30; 2.9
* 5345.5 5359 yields 0.13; 2.94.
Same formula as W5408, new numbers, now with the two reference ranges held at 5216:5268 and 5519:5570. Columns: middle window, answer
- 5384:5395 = 0.2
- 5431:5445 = 0.1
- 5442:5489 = 0.5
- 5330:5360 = 0.5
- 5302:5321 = 0.3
